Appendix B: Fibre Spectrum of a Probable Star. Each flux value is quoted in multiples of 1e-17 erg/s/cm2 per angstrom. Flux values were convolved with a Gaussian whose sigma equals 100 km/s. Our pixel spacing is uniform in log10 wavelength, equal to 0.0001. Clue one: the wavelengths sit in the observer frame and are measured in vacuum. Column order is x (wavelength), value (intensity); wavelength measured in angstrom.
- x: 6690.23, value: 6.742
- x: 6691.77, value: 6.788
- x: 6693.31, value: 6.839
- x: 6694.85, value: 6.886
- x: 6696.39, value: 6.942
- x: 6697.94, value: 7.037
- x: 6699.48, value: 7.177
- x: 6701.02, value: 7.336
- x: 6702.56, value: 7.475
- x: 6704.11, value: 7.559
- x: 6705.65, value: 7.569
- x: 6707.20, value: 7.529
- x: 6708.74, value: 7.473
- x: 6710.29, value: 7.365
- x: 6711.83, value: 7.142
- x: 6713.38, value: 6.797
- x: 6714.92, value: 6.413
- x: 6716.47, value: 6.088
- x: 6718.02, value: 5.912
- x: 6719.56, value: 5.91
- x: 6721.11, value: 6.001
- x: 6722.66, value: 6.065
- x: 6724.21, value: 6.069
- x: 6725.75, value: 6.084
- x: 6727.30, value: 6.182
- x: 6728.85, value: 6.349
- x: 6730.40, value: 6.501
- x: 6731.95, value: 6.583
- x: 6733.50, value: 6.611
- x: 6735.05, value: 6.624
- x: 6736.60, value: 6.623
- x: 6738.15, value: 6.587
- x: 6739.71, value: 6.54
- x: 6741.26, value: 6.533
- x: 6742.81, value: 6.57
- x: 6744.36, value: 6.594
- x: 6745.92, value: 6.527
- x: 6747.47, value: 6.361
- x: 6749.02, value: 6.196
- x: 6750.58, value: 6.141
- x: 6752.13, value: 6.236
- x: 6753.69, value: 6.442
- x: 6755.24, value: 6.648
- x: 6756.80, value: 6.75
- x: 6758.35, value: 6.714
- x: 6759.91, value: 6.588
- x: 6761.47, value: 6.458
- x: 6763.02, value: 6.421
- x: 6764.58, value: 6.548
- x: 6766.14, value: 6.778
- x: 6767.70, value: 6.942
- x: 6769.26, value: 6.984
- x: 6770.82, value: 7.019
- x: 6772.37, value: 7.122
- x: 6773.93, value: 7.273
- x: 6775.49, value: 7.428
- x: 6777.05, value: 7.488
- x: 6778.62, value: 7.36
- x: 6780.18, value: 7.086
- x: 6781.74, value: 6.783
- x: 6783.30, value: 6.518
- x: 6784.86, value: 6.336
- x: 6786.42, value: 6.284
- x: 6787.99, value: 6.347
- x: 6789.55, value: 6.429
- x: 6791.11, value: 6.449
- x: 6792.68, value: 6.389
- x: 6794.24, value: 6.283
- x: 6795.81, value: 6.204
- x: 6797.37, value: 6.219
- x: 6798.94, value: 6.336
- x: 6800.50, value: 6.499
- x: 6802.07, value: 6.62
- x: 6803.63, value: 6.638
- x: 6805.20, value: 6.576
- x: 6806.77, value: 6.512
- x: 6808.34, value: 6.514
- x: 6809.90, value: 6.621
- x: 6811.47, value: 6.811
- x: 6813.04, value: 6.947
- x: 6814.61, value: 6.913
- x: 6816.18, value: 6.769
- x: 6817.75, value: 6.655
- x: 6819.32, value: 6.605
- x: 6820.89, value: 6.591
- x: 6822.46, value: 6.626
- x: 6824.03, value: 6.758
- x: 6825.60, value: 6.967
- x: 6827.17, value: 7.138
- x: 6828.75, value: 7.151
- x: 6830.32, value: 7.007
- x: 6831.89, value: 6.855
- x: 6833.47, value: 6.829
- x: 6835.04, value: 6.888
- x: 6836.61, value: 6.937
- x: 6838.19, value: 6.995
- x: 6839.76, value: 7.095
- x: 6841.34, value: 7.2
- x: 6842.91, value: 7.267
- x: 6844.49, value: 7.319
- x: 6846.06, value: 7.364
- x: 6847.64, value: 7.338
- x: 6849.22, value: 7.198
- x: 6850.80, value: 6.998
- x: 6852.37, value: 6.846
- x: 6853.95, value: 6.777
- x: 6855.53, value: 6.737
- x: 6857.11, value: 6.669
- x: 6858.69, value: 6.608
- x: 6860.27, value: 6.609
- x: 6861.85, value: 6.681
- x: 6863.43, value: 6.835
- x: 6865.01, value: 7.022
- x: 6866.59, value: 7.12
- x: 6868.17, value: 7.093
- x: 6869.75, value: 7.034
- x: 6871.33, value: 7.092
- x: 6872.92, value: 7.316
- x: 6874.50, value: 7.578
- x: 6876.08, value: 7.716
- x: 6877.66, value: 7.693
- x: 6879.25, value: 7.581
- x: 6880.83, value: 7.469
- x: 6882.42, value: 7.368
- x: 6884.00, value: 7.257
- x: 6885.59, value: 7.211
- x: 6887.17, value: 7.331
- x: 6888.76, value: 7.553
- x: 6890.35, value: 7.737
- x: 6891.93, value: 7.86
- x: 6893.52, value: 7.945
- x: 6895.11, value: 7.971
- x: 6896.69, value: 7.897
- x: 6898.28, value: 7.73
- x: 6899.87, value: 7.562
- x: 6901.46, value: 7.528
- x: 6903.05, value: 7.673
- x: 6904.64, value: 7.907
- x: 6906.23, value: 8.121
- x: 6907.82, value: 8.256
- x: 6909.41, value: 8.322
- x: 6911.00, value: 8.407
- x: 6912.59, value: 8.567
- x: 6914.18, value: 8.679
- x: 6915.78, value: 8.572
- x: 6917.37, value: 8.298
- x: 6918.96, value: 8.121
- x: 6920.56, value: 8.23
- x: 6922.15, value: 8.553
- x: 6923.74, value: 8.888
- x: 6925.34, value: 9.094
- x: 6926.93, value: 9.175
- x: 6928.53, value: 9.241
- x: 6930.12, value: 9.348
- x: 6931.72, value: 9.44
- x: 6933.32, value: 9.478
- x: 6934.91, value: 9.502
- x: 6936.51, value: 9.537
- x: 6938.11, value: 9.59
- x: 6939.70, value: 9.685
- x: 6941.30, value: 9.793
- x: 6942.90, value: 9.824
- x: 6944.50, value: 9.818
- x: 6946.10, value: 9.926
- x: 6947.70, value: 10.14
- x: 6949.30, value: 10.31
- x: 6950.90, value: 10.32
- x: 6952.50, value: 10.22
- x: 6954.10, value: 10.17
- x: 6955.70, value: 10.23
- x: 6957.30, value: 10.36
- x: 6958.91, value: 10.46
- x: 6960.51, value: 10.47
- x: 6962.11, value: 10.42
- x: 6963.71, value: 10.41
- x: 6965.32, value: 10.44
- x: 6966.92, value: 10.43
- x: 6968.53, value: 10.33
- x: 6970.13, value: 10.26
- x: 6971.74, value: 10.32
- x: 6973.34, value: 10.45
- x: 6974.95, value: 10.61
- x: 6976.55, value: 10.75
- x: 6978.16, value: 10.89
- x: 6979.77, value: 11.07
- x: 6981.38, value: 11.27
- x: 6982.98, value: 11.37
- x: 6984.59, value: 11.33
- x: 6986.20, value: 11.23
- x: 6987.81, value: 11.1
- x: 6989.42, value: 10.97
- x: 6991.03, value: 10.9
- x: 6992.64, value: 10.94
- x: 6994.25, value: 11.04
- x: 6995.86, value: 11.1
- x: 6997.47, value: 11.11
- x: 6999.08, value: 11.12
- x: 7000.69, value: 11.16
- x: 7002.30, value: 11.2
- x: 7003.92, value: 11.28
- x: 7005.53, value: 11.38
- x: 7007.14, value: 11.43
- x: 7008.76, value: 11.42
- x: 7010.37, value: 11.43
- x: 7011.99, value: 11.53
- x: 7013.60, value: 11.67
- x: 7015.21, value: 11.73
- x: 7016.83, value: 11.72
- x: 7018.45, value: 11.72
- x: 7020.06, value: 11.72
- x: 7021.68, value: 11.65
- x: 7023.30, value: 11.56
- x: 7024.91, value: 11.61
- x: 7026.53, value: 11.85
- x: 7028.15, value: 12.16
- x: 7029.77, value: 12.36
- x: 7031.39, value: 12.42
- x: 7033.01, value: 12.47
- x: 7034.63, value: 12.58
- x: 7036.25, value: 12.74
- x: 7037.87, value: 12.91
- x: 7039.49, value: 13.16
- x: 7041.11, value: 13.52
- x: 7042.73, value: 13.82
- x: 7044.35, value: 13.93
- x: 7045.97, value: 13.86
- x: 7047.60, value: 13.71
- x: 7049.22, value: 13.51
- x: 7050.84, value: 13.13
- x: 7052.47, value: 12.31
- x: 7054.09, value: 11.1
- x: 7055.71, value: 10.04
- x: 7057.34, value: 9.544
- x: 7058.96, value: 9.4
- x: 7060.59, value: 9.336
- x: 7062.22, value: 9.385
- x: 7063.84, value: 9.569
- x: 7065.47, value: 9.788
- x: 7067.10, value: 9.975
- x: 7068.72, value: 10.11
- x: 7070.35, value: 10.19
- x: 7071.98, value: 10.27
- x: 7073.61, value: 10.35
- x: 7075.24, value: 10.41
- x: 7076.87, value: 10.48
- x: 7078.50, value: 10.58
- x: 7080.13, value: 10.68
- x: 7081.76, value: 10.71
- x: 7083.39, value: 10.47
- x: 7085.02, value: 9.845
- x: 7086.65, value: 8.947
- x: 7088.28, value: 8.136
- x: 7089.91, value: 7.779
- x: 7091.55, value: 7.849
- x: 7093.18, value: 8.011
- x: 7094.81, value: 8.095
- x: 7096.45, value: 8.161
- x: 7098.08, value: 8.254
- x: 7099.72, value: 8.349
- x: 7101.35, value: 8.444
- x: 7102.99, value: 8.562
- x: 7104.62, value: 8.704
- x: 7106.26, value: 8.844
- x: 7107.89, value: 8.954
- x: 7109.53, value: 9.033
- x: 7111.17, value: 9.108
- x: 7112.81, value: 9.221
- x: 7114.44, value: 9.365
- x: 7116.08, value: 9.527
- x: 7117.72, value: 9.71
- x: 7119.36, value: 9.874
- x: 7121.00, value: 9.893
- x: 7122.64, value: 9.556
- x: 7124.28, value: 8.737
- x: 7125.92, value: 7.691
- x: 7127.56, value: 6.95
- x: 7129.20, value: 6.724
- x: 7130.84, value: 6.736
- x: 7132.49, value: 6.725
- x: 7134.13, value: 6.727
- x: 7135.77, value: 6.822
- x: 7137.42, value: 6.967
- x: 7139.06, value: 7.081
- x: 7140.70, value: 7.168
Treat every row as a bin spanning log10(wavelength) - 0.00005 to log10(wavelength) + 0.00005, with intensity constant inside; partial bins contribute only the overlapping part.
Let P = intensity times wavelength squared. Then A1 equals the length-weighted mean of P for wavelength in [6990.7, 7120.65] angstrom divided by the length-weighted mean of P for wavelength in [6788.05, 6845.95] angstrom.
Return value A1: 1.70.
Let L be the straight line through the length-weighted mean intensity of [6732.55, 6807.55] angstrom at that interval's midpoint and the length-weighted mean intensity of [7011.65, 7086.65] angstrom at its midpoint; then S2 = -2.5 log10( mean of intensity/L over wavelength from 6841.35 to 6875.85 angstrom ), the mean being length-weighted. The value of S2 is 0.16 mag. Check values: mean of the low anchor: 6.62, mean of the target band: 7.04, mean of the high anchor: 11.4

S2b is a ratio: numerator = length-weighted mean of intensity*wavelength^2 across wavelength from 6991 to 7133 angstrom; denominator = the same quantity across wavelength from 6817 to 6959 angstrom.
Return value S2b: 1.4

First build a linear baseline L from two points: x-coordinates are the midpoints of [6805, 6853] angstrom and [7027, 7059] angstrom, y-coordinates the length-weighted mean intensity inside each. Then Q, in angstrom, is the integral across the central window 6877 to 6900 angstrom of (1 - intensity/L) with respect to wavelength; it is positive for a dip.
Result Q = 2.3 angstrom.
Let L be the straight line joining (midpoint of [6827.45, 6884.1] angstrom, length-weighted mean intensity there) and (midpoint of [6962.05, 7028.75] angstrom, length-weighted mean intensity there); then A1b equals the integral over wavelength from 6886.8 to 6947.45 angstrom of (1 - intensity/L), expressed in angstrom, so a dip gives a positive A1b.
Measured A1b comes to 1.8 angstrom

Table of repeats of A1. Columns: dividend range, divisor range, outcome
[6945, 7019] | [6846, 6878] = 1.60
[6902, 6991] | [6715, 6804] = 1.58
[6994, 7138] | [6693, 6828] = 1.68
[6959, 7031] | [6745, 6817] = 1.79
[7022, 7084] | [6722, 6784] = 1.89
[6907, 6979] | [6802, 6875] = 1.44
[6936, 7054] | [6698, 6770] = 1.84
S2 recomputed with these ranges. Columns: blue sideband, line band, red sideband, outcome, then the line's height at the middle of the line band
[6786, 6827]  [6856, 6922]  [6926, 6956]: 0.12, 8.53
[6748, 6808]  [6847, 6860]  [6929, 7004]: 0.19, 8.16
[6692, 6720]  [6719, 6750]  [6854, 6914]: 0.11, 7.06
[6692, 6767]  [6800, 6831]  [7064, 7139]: 0.06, 7.16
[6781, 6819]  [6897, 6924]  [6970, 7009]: 0.12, 9.16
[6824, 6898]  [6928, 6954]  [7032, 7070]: -0.08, 9.1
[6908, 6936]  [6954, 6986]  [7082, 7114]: -0.21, 8.79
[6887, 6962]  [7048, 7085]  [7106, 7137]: -0.23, 8.56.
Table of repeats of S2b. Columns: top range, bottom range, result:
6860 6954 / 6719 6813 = 1.33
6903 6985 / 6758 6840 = 1.50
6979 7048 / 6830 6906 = 1.70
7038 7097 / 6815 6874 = 1.62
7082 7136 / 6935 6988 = 0.85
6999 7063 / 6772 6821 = 1.90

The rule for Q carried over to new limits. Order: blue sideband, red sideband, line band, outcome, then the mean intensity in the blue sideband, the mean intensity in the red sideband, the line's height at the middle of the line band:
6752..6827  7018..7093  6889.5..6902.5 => 1.1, 6.68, 11.1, 8.47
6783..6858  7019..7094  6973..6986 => -1.8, 6.75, 11.1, 9.67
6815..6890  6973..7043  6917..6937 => 0.5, 7.06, 11.6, 9.24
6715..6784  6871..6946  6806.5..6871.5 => 5.7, 6.57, 8.35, 7.58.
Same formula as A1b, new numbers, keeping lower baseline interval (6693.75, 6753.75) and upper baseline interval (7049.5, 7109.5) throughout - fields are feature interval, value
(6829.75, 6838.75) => 0.77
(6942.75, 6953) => -1.91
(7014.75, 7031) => -4.79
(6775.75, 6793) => 1.05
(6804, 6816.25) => 1.10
